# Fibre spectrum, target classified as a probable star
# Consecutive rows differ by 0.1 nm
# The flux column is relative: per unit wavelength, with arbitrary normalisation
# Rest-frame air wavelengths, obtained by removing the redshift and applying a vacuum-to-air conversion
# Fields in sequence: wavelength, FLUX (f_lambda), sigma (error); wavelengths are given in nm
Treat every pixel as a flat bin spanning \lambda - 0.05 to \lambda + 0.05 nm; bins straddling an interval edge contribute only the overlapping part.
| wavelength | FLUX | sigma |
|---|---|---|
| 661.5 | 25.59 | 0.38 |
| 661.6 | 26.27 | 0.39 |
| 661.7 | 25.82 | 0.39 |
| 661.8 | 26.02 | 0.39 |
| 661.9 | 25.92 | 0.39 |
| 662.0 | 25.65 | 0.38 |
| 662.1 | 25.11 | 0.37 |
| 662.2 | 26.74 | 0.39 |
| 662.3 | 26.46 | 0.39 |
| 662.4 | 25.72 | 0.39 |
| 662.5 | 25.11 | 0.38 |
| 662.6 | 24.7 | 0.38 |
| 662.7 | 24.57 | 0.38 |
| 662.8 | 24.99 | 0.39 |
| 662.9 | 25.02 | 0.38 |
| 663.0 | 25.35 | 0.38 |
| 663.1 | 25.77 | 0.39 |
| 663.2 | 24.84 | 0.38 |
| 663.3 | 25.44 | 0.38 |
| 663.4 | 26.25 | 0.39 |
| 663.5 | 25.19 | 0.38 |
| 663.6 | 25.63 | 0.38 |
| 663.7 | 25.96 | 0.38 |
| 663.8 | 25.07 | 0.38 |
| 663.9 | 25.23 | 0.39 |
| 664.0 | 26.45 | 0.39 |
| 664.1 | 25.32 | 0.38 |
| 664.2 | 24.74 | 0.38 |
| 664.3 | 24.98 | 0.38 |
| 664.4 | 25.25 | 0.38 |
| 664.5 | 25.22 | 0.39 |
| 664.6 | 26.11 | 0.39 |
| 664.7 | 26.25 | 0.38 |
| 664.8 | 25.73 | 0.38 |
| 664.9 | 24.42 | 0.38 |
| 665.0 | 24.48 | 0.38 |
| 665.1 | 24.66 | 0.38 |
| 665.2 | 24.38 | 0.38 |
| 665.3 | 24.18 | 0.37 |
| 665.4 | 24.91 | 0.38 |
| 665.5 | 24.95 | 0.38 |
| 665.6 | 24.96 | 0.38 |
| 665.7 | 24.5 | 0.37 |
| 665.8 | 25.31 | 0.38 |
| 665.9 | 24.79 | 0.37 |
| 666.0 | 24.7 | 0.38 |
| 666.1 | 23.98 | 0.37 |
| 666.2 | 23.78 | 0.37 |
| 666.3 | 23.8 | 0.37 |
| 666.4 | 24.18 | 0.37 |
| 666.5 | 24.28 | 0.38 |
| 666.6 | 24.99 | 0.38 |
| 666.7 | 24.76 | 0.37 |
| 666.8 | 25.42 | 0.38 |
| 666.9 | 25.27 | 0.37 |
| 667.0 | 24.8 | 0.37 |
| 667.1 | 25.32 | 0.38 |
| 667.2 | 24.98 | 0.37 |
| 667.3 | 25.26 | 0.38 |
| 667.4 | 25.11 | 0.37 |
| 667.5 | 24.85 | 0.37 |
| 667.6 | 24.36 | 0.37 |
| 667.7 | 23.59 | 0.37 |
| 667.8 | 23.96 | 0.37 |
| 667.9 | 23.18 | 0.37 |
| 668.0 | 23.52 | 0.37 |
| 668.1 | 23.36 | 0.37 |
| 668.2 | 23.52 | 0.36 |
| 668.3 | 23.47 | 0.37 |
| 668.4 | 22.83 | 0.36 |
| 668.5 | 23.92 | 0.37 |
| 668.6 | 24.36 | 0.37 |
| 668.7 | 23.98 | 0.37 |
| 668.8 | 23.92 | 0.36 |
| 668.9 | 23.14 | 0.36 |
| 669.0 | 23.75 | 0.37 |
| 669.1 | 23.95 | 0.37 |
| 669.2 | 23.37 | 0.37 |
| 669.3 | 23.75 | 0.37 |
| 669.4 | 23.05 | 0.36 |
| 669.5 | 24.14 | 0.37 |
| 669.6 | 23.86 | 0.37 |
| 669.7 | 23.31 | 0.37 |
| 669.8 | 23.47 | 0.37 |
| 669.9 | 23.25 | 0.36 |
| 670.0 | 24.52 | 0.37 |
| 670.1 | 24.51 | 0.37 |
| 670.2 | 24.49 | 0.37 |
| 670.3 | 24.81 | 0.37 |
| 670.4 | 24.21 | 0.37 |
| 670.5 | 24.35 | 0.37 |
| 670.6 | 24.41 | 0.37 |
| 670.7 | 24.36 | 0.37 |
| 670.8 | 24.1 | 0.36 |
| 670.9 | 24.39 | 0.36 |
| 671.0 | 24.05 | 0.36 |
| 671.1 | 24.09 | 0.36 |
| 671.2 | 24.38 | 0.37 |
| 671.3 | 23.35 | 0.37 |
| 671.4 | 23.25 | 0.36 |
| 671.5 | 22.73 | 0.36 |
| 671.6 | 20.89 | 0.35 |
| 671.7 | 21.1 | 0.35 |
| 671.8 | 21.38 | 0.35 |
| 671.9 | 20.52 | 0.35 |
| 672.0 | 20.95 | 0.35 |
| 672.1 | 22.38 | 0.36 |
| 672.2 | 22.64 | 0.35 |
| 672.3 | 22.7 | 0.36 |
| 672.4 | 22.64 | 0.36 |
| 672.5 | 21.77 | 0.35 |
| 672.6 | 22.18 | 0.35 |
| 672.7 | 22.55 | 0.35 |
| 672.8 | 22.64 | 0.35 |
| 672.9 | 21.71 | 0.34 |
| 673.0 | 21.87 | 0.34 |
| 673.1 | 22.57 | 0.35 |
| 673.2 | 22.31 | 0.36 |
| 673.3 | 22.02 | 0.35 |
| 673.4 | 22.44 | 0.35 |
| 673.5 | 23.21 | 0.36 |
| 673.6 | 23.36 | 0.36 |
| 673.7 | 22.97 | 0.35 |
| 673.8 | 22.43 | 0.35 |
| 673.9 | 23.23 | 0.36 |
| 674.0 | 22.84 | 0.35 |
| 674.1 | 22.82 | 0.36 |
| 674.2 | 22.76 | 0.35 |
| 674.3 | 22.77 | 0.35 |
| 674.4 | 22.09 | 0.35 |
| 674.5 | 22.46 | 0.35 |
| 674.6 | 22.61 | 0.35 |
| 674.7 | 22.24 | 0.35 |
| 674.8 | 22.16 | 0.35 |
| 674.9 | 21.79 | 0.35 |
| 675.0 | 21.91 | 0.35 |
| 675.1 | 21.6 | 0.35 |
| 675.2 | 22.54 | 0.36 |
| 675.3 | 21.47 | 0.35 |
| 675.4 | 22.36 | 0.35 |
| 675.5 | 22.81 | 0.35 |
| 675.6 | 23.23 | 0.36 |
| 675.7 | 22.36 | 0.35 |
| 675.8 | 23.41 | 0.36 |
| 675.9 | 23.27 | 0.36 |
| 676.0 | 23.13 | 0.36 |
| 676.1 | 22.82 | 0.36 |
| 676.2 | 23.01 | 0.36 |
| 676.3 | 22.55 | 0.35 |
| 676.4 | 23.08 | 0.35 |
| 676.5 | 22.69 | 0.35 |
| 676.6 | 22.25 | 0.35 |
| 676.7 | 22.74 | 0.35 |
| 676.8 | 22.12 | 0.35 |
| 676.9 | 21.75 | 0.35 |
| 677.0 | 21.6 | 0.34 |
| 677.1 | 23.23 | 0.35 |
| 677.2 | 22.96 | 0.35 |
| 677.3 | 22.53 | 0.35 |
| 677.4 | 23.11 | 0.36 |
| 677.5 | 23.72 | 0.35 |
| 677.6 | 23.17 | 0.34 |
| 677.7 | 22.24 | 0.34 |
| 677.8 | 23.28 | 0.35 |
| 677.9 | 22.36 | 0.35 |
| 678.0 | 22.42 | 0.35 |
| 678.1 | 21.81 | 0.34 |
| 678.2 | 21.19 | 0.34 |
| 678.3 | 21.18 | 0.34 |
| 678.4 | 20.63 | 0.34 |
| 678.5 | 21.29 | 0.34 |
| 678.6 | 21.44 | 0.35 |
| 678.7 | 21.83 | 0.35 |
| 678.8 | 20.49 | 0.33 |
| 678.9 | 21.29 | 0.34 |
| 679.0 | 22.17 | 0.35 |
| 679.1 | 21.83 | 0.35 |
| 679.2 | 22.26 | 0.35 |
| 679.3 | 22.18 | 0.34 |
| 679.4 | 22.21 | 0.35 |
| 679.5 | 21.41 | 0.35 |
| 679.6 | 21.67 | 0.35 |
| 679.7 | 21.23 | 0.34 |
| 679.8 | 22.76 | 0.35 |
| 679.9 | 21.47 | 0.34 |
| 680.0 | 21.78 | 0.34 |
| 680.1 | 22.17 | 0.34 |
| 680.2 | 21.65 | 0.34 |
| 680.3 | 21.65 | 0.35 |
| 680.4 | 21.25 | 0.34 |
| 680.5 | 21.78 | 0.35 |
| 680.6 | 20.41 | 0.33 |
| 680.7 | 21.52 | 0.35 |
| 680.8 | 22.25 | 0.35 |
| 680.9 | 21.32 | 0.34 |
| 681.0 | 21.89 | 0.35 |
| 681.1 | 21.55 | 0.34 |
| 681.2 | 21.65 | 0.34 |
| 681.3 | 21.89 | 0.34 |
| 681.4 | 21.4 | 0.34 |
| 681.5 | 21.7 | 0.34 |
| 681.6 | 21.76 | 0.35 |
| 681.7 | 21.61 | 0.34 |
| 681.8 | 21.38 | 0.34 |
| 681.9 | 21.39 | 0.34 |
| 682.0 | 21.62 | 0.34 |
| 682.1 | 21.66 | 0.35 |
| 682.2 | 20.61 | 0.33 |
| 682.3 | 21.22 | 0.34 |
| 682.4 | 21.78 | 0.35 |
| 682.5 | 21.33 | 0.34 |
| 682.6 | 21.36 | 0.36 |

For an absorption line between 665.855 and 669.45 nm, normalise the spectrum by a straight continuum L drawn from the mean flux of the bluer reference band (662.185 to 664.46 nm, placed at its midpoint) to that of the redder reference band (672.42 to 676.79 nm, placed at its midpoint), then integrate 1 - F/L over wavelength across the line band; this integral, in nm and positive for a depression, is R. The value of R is 0.023 nm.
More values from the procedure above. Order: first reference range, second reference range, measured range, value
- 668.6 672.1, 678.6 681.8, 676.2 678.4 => -0.025 nm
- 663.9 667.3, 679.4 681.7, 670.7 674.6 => 0.127 nm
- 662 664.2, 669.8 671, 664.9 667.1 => 0.031 nm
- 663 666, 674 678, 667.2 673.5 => 0.145 nm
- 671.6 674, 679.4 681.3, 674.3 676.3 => -0.042 nm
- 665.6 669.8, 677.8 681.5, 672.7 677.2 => 0.022 nm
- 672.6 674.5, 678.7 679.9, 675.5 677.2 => -0.041 nm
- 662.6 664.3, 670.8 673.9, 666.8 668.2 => -0.021 nm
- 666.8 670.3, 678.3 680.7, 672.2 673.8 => 0.040 nm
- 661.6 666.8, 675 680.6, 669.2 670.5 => -0.001 nm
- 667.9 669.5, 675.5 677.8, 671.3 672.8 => 0.078 nm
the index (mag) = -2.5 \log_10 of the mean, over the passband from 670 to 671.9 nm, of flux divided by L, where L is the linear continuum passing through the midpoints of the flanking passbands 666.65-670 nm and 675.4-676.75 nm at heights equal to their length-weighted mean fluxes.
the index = 0.00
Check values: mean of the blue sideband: 24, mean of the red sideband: 22.9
